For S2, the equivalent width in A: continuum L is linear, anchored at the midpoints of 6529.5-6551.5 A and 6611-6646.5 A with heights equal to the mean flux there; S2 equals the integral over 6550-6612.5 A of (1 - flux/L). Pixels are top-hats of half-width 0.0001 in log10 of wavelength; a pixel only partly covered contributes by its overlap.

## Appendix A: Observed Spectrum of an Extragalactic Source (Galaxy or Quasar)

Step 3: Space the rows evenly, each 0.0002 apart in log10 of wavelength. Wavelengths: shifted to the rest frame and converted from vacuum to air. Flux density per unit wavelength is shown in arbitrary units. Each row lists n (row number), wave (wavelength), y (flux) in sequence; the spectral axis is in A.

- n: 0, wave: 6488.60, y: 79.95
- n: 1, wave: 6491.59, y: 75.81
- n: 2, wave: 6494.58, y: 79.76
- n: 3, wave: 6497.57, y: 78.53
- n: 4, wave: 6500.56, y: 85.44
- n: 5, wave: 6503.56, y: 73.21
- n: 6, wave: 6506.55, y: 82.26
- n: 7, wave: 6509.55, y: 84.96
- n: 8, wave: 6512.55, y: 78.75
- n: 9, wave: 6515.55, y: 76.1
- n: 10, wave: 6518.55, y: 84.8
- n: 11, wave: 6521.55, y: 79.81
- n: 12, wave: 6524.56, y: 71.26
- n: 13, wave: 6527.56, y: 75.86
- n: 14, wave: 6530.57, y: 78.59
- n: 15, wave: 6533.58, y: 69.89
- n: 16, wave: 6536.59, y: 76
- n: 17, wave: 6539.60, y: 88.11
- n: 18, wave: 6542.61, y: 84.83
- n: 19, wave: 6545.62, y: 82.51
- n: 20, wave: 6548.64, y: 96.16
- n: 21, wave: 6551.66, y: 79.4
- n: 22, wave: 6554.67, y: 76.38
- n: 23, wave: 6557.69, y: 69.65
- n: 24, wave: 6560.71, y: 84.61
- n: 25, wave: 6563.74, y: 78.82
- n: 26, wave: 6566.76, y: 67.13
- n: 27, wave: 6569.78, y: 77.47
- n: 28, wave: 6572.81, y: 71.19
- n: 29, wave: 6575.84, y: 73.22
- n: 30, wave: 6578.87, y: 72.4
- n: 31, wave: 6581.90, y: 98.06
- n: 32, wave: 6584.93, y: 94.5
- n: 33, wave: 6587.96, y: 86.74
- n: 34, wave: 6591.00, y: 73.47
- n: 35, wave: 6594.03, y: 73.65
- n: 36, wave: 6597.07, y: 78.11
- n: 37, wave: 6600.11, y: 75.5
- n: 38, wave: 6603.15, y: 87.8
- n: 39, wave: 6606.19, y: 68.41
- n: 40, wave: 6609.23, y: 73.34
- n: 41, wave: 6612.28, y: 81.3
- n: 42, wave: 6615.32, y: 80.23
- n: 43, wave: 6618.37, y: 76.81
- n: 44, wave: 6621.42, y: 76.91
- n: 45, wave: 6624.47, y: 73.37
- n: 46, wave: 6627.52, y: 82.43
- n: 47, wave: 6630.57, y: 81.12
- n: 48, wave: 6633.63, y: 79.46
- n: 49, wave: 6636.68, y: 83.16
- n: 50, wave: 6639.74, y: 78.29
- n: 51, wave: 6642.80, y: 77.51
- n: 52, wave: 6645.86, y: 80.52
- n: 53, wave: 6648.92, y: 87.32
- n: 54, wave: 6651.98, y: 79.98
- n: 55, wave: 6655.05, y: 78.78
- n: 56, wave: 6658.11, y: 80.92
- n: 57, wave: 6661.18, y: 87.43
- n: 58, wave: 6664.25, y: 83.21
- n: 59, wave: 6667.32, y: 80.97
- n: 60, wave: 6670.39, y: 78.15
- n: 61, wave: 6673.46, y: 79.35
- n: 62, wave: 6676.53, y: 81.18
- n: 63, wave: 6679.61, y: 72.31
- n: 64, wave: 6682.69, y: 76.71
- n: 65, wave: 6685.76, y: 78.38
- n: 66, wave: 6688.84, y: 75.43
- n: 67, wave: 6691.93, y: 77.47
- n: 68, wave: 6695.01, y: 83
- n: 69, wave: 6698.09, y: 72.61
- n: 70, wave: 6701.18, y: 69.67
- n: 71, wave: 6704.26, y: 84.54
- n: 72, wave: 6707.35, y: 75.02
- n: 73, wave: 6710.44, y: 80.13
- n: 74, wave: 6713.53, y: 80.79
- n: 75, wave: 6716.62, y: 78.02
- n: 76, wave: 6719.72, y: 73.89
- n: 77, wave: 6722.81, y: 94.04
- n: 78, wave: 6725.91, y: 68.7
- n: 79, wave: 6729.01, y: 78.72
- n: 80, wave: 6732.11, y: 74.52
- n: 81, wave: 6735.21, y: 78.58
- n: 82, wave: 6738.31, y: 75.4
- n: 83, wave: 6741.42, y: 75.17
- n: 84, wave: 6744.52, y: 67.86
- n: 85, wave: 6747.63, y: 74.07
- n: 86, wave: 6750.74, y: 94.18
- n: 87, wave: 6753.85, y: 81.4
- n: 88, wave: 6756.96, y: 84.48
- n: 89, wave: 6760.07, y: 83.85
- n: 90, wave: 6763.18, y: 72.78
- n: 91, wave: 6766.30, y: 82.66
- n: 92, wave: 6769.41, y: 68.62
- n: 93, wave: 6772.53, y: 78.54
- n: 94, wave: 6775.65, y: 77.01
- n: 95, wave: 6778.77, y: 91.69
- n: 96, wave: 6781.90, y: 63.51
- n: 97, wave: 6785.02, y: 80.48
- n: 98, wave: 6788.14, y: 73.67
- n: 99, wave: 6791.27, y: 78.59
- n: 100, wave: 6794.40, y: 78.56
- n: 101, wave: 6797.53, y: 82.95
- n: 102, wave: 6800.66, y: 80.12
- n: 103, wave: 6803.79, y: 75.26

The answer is 2.07 A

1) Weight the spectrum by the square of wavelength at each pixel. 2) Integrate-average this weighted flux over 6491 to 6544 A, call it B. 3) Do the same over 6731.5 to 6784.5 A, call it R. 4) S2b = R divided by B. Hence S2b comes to 1.1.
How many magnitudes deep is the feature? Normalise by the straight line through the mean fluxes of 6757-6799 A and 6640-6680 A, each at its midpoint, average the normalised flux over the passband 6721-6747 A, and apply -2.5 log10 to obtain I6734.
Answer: 0.037 mag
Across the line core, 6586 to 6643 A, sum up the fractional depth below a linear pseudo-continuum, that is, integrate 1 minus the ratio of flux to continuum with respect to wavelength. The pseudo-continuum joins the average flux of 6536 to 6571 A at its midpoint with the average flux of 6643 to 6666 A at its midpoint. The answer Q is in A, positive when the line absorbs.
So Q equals 2.1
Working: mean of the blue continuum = 80.2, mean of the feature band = 78.4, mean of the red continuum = 82.3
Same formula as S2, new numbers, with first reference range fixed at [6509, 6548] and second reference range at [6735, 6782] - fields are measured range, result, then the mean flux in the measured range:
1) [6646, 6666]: -0.9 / 82.7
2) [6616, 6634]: 0.2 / 78.3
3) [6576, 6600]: -0.7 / 81.5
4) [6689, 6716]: 0.3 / 77.8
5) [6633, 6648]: -0.2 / 80.1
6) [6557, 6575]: 1.0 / 75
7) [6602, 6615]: 0.3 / 77.7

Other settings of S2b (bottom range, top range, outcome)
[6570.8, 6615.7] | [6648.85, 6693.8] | 1.03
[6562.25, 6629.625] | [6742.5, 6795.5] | 1.05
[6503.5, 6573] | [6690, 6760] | 1.05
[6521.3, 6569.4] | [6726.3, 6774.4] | 1.05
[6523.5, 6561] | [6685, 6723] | 1.03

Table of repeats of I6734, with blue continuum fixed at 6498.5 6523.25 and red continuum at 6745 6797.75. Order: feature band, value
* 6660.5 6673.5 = -0.029 mag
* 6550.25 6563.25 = 0.036 mag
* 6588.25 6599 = 0.050 mag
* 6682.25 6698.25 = 0.023 mag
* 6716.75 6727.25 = 0.004 mag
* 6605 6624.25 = 0.053 mag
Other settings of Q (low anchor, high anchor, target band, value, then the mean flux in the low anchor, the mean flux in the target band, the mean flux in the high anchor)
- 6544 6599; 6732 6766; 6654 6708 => 0.3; 79.6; 78.7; 78.7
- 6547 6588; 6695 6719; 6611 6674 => -1.3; 80.2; 80.4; 77.5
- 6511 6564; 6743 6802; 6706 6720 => 0.2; 79.5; 77.9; 78.7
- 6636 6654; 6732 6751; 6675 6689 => 0.4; 80.9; 76.9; 76.1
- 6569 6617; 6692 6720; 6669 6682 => 0.1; 79.1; 77.7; 77.7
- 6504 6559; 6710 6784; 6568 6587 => -0.4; 79.7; 81.1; 78.3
